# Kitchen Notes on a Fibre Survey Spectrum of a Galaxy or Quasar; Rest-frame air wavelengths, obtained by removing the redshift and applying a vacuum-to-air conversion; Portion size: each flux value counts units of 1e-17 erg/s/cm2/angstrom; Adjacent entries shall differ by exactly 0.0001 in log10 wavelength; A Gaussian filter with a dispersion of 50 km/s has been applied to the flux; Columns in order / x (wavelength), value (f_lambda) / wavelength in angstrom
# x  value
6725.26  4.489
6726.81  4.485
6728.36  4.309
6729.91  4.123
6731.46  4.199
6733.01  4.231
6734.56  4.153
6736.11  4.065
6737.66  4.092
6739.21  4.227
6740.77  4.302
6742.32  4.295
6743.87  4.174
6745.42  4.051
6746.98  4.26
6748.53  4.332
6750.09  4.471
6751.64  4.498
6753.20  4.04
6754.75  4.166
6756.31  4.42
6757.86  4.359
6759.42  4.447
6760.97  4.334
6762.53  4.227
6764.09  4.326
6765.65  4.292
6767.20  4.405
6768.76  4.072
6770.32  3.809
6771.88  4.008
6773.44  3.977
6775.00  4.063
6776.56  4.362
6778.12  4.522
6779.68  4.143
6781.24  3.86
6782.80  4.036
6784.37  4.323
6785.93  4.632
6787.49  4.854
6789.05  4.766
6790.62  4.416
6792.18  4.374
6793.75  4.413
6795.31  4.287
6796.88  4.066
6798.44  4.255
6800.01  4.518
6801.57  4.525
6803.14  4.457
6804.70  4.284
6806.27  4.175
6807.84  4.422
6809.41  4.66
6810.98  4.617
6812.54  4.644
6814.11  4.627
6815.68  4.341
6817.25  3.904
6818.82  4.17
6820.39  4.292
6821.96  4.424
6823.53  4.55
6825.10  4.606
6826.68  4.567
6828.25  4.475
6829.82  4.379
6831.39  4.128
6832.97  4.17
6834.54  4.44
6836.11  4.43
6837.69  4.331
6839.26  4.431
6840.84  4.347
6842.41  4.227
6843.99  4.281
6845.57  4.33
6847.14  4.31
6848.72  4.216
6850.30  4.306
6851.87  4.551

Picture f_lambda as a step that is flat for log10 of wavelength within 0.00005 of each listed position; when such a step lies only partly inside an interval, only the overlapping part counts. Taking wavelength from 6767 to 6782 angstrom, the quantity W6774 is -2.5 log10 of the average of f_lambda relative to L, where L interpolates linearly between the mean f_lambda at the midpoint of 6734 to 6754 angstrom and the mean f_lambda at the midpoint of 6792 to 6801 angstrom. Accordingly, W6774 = 0.04 mag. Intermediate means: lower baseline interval 4.23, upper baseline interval 4.32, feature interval 4.11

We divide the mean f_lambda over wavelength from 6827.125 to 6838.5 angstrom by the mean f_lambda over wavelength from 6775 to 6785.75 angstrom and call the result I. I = 1.03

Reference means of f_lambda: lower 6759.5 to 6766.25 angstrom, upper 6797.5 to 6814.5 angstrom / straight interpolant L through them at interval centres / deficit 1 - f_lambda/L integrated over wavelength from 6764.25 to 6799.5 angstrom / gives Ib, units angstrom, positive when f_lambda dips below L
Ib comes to 0.9 angstrom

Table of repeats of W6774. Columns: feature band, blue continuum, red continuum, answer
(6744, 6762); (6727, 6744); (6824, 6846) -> -0.02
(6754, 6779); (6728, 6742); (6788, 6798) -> 0.02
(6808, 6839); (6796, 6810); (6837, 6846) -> -0.02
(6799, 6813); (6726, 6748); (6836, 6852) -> -0.05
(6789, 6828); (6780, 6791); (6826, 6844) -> -0.01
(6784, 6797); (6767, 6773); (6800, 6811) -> -0.05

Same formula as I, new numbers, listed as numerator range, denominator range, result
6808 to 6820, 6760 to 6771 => 1.05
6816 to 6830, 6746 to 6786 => 1.03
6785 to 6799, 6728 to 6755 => 1.06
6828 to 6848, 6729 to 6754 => 1.02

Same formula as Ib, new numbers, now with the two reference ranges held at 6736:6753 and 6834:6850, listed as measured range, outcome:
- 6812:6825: -0.2 angstrom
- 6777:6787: 0.0 angstrom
